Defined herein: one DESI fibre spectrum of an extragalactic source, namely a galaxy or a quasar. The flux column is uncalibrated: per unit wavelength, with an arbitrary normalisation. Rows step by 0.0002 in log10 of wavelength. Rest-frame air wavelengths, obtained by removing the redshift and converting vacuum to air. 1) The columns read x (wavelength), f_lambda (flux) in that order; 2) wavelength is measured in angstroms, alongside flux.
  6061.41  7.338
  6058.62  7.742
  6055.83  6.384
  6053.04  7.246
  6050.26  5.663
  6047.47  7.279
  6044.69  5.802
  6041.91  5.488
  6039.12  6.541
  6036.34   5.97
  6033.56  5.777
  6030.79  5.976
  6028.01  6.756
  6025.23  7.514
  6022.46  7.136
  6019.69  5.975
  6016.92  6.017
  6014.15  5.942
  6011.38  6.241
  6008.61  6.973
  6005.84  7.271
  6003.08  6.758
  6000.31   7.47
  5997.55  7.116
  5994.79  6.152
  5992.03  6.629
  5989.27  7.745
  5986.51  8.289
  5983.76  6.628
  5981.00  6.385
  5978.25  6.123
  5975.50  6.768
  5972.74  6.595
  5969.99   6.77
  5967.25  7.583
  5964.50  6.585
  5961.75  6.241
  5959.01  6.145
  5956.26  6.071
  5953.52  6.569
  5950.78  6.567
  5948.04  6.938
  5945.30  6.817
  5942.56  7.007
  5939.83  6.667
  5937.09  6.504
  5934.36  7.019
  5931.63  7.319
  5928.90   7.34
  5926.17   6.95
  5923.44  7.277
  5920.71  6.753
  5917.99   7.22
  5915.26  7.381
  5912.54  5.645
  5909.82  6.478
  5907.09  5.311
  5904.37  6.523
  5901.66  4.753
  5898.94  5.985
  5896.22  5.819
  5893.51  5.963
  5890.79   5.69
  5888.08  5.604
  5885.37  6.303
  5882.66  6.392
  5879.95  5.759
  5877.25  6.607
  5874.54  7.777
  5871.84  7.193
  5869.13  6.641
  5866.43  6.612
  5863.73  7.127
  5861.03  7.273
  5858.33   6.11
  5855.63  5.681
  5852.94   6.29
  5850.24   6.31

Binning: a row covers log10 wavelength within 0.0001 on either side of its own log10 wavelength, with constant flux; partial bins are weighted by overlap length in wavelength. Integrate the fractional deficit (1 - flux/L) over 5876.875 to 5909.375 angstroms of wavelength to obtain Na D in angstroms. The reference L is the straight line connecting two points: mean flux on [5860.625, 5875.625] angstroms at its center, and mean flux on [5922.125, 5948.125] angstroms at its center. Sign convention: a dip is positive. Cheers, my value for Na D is 5.3 angstroms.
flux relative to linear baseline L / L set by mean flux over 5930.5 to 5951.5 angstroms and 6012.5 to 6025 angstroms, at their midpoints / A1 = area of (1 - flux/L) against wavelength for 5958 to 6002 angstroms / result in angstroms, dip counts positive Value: -1.4 angstroms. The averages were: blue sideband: 6.86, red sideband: 6.39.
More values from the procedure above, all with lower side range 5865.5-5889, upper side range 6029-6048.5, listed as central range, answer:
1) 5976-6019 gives -3.7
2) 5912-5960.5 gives -3.1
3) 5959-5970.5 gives -0.7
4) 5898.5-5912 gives 1.4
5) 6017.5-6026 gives -0.8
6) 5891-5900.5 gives 0.9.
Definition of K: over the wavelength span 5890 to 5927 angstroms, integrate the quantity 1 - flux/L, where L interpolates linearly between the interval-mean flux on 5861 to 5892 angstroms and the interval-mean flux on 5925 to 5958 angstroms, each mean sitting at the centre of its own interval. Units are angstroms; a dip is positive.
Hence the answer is 2.3 angstroms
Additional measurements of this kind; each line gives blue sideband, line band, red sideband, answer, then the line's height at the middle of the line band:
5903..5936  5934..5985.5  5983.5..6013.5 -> 1.92 angstroms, 6.89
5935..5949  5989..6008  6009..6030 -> -1.11 angstroms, 6.59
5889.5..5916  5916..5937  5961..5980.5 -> -3.11 angstroms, 6.18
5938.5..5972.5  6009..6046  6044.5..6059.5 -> 2.46 angstroms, 6.71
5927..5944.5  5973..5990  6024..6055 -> -0.60 angstroms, 6.7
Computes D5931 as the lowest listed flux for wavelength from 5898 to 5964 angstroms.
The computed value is 4.753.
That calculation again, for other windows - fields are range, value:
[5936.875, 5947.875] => 6.504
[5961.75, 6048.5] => 5.488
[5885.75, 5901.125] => 5.604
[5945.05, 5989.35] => 6.071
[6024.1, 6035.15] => 5.777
